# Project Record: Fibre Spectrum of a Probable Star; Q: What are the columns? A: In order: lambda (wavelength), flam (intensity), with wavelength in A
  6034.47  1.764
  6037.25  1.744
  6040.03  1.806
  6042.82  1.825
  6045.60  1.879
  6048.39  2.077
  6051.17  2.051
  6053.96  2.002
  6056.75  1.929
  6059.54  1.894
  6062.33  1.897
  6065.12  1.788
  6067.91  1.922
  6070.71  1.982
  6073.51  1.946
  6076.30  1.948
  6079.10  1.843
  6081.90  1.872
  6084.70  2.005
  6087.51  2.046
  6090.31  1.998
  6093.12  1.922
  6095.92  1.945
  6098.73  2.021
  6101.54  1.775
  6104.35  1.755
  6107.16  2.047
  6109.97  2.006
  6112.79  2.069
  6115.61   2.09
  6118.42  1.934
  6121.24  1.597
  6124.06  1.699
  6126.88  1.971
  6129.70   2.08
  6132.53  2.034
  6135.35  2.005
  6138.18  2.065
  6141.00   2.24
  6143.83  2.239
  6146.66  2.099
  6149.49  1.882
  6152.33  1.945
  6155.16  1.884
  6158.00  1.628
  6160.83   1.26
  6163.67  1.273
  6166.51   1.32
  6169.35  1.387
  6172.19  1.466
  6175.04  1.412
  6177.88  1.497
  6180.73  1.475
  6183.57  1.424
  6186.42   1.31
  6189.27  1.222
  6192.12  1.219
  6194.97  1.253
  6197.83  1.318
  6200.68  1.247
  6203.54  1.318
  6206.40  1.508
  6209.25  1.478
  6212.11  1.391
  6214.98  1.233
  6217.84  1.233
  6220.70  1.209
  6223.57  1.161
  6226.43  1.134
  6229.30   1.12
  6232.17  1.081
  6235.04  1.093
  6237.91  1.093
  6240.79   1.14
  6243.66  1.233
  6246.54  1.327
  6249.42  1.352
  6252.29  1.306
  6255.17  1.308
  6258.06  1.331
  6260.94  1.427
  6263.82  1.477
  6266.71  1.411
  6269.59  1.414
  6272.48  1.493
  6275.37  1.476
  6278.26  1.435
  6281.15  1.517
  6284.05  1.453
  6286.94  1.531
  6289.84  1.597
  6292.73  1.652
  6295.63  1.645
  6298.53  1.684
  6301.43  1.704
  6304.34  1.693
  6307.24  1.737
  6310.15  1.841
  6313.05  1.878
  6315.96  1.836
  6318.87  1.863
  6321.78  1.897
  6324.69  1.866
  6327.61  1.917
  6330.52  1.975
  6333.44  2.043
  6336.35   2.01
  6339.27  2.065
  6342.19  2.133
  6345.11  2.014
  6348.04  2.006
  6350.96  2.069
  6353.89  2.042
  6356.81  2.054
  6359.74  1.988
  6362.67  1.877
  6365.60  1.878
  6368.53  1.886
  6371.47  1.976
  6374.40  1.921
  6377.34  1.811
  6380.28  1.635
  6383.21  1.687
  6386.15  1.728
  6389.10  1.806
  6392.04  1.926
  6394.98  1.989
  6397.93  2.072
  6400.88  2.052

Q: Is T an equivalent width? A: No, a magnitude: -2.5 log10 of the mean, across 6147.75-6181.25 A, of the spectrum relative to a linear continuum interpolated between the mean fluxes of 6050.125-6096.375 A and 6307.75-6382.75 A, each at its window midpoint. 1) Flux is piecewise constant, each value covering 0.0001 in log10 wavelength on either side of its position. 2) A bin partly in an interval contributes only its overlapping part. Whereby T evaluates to 0.25 mag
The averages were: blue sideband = 1.94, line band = 1.54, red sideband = 1.93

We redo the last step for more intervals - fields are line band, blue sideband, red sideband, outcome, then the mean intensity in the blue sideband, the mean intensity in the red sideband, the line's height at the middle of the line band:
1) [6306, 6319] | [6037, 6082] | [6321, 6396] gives 0.057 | 1.91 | 1.93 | 1.93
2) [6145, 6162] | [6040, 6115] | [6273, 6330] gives 0.036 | 1.94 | 1.7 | 1.86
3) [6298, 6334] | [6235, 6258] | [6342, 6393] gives -0.134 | 1.25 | 1.91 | 1.63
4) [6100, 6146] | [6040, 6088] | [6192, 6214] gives -0.179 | 1.93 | 1.35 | 1.68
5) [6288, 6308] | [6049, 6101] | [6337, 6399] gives 0.161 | 1.94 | 1.93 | 1.93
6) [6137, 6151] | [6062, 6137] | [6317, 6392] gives -0.093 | 1.93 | 1.93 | 1.93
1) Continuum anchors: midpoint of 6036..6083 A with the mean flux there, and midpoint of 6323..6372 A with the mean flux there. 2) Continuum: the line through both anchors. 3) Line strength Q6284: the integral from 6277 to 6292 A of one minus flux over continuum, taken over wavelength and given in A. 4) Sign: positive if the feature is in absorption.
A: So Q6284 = 3.5 A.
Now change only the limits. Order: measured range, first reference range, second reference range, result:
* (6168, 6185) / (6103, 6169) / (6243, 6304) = 3.0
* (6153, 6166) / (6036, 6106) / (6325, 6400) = 2.7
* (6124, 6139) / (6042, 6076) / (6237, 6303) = -2.0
